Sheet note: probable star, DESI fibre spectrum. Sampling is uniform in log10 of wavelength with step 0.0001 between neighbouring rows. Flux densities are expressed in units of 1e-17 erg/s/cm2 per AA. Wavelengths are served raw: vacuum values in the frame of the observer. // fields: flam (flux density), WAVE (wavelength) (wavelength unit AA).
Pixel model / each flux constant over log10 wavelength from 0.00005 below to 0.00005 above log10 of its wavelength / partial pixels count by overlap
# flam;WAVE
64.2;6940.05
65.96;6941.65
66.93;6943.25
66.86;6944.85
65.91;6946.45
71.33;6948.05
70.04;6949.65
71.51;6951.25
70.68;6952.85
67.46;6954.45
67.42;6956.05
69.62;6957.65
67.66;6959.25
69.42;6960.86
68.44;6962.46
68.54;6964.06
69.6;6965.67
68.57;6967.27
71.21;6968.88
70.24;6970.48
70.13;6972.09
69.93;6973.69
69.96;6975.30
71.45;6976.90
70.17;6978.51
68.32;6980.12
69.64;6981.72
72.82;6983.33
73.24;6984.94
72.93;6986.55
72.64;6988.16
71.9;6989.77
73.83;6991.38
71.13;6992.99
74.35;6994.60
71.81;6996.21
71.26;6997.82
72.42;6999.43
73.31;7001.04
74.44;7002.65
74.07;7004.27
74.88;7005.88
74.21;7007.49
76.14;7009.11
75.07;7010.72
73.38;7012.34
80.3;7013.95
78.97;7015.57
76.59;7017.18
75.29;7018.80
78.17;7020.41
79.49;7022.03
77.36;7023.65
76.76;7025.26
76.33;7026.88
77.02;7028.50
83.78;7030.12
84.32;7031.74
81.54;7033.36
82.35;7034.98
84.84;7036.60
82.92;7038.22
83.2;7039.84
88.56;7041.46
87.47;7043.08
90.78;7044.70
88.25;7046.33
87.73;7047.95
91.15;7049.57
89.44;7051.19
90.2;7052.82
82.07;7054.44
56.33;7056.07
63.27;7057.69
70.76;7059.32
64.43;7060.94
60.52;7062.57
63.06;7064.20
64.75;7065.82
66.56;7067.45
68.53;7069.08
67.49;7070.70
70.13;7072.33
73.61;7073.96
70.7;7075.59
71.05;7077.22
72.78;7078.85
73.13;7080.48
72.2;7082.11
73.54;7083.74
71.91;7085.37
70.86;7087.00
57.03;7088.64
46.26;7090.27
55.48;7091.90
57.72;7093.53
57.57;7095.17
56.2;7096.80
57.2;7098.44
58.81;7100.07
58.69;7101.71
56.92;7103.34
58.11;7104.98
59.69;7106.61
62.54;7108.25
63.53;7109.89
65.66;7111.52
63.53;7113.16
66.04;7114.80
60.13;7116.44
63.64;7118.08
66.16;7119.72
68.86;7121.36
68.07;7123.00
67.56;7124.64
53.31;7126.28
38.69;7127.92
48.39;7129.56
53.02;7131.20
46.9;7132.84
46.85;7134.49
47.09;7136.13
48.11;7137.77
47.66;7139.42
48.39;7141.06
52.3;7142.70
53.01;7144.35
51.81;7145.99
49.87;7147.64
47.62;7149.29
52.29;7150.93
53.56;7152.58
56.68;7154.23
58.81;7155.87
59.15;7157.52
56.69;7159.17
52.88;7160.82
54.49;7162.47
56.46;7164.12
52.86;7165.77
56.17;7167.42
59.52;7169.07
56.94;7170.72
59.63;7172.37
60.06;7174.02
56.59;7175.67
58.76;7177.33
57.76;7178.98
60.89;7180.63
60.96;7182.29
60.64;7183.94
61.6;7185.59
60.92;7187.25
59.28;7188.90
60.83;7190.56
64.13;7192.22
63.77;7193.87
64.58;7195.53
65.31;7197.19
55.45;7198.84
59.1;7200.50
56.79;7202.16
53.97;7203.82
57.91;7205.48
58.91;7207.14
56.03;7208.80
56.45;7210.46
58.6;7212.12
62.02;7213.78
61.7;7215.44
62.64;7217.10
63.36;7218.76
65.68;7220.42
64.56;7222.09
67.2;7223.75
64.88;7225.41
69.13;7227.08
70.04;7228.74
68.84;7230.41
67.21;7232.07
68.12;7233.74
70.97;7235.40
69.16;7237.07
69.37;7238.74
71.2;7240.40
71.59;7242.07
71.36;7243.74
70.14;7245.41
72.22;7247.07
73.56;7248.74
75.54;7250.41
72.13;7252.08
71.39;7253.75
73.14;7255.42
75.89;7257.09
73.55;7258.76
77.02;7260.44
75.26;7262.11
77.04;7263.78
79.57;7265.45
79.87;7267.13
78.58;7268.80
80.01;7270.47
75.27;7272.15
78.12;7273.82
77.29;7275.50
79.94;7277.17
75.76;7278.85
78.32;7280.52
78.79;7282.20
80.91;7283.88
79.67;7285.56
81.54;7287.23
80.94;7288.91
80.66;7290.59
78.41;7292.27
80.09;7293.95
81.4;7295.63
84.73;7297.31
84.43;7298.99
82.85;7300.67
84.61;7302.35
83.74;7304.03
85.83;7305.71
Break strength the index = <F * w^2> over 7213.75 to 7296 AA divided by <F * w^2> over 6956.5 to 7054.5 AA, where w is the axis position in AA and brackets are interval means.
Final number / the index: 1.03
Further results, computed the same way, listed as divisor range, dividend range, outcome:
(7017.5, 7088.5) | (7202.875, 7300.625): 1.00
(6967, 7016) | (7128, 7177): 0.76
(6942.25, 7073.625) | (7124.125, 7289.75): 0.91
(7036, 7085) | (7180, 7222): 0.83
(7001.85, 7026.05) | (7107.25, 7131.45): 0.82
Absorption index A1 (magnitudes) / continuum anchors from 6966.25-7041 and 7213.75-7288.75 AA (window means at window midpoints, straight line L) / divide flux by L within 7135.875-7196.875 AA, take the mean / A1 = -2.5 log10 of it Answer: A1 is 0.29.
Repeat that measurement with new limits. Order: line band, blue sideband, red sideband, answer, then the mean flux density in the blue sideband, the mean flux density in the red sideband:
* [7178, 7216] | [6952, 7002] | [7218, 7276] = 0.20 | 70.7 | 72.2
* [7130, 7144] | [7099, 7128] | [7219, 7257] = 0.28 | 61.6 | 69.9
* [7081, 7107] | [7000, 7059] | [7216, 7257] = 0.25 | 79.6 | 69.4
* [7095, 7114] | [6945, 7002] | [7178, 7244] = 0.11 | 70.5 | 63.3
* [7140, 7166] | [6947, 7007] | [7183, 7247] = 0.22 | 71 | 63.9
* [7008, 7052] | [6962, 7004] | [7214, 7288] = -0.14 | 71.3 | 72.8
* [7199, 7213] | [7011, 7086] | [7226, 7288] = 0.30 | 76.6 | 74.5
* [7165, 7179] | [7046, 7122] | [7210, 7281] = 0.20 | 67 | 71.3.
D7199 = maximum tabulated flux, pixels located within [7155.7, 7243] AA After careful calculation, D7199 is 71.59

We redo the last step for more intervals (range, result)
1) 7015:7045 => 90.78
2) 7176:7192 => 61.6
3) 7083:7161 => 73.54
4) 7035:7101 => 91.15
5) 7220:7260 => 75.89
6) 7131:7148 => 53.02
